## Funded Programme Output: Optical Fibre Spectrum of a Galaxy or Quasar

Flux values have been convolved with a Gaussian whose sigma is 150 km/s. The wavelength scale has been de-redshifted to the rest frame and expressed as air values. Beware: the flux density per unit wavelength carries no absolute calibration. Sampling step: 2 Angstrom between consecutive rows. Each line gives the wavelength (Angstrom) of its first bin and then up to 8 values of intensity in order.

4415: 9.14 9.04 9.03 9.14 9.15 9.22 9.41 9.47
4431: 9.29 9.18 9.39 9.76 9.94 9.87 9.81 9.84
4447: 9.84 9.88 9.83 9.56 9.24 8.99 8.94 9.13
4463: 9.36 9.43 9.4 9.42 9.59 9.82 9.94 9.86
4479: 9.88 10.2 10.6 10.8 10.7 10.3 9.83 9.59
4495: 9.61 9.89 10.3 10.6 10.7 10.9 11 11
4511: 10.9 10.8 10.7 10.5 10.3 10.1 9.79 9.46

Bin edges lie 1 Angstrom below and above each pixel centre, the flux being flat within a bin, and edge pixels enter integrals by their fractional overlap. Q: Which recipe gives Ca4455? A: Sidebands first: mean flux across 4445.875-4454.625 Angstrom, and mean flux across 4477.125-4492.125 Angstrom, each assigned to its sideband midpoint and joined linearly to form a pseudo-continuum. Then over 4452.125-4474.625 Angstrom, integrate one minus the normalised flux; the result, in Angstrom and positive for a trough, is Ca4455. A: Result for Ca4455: 1.32 Angstrom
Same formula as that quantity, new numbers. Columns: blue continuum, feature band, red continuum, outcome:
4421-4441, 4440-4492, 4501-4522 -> 1.1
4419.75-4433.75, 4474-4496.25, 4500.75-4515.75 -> 0.6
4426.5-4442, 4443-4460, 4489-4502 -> 0.2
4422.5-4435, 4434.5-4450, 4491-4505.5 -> -0.5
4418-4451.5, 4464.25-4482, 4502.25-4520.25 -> 0.7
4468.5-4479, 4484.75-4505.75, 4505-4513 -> 0.4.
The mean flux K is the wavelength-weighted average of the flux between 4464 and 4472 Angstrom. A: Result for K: 9.46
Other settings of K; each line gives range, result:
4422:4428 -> 9.26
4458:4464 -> 9.14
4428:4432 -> 9.38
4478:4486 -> 10.4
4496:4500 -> 10.1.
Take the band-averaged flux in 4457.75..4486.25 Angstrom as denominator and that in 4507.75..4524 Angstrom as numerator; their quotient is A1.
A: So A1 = 1.1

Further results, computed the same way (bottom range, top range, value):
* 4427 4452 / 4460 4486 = 1.01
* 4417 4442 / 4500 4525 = 1.12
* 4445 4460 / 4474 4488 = 1.08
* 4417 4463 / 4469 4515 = 1.09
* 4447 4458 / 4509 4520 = 1.12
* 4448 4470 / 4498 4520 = 1.14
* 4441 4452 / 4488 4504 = 1.03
